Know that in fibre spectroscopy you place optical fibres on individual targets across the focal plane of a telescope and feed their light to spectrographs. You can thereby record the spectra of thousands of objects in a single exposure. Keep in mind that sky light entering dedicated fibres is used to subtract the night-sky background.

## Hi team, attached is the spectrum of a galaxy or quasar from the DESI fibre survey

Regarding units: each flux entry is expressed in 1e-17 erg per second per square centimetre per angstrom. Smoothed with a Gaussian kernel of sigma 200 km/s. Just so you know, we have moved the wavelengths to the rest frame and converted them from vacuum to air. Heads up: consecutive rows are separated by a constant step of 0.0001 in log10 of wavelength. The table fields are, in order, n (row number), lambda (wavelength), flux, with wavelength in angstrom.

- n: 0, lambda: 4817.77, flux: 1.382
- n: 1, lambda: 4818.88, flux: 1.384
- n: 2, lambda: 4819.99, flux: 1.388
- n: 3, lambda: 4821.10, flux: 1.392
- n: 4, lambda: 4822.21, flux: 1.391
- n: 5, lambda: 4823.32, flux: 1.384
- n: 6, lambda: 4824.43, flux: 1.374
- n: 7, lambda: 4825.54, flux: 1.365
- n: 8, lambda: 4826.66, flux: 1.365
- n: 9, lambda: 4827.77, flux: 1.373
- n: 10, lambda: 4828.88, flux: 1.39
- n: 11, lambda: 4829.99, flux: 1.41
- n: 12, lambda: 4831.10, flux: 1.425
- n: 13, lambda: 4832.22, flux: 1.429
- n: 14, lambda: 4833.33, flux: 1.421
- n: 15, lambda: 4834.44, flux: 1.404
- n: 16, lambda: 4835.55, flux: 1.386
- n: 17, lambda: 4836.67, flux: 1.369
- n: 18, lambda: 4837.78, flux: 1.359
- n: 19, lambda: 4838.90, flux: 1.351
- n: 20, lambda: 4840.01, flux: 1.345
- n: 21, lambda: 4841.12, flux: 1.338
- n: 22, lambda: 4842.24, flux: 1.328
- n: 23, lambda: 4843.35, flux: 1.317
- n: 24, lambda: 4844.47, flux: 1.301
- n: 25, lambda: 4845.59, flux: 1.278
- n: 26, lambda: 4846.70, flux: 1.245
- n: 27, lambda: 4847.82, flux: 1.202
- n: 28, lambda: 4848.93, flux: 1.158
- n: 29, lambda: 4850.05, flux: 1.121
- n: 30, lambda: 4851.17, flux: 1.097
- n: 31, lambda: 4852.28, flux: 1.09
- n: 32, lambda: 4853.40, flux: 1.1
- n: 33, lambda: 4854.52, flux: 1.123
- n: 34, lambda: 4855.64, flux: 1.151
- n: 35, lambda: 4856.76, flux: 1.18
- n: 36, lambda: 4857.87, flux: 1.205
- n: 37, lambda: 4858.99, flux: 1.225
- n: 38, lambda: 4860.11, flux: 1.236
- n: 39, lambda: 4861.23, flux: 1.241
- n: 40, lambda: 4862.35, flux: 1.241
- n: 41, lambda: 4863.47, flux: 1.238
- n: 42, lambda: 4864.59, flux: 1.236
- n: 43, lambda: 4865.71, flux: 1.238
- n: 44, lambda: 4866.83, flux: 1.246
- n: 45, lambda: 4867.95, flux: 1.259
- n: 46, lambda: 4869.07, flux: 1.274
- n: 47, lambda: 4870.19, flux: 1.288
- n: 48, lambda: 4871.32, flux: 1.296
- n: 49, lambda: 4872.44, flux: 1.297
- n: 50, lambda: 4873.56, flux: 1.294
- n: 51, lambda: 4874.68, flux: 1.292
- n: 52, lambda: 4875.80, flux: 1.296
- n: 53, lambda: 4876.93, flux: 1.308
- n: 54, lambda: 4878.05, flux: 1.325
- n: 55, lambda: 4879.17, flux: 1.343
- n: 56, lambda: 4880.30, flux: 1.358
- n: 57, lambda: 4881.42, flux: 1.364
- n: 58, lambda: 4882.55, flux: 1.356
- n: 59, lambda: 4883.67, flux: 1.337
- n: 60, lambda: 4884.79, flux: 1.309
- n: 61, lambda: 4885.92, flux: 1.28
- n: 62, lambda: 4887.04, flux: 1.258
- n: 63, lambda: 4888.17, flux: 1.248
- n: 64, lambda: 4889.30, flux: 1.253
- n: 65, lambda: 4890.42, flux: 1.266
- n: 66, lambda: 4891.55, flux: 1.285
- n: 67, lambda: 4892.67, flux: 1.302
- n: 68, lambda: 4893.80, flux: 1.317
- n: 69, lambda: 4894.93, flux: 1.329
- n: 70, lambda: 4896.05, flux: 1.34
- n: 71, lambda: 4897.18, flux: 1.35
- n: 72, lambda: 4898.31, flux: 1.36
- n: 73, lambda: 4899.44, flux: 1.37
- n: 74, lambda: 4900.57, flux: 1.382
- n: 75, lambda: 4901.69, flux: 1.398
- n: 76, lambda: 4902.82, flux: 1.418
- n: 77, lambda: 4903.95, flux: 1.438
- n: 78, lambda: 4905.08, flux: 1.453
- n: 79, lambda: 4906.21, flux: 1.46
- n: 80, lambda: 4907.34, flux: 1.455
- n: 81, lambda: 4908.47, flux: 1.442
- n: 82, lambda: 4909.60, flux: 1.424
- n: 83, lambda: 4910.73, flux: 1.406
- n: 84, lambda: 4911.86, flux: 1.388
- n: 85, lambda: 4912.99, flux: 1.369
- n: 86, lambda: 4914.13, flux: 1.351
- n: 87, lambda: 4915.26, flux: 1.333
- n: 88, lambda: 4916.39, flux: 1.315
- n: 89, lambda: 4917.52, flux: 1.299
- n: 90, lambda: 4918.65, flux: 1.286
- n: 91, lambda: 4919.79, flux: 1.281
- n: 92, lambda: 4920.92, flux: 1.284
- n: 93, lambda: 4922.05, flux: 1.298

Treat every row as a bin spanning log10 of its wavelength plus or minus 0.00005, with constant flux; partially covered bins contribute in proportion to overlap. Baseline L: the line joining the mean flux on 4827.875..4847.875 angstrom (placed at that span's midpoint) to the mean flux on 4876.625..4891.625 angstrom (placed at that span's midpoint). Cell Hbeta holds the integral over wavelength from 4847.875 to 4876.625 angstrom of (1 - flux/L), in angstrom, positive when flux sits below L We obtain 2.41 angstrom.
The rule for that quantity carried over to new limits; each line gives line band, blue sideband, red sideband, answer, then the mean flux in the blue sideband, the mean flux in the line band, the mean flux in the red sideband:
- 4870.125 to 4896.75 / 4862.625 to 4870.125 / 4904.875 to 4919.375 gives -0.2 angstrom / 1.25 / 1.31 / 1.38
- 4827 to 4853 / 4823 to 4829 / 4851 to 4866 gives -0.3 angstrom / 1.37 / 1.31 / 1.19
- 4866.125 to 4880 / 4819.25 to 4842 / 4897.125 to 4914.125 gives 1.0 angstrom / 1.38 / 1.29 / 1.41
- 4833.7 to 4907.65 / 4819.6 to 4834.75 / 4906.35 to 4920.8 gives 4.6 angstrom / 1.39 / 1.29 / 1.36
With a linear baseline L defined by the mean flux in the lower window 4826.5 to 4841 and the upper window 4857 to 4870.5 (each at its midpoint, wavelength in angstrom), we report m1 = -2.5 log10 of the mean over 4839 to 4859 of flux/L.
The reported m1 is 0.09 mag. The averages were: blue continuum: 1.39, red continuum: 1.24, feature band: 1.21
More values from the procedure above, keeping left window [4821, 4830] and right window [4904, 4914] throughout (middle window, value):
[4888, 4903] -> 0.067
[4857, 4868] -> 0.135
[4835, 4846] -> 0.040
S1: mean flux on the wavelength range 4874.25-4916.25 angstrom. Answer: 1.35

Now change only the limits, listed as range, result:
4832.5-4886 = 1.27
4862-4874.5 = 1.27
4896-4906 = 1.39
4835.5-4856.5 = 1.24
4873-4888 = 1.32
